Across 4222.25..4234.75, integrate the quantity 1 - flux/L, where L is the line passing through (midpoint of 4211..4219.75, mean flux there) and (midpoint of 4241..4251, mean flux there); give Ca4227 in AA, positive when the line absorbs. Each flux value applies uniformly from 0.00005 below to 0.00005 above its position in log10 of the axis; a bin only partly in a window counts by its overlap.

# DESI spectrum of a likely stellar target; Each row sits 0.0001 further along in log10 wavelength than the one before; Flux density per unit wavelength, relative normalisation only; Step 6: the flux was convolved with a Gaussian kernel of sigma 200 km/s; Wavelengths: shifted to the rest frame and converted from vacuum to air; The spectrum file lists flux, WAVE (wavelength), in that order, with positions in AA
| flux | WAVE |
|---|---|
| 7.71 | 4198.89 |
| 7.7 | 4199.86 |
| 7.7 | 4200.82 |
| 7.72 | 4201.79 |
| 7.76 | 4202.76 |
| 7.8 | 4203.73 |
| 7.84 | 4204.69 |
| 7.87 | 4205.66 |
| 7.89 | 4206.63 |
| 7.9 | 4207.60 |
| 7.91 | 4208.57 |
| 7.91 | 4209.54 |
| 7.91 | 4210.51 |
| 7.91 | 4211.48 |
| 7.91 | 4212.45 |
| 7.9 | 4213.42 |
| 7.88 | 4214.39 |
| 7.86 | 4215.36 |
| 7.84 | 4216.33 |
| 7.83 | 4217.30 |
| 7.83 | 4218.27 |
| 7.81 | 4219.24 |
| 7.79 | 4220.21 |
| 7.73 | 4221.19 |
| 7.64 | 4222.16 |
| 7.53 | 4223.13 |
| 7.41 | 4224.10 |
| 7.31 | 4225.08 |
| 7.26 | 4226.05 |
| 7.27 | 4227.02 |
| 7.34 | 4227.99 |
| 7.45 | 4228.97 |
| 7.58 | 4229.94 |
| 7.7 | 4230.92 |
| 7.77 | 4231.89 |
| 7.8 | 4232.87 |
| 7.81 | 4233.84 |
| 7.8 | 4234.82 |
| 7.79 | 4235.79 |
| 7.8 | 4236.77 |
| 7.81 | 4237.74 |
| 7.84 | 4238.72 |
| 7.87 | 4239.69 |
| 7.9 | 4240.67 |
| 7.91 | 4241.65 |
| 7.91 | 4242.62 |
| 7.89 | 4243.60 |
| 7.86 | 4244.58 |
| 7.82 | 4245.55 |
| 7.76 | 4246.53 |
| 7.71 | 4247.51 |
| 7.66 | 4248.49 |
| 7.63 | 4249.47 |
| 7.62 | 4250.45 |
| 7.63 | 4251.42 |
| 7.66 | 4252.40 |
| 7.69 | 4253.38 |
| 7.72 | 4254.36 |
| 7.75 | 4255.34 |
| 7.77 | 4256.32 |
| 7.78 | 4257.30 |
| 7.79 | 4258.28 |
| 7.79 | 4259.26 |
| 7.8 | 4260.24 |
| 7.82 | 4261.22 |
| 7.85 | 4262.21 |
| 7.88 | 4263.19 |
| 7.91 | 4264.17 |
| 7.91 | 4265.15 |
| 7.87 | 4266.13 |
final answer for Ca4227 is 0.5 AA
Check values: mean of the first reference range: 7.87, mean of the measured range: 7.53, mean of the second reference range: 7.78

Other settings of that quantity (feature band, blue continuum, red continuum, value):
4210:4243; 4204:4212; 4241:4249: 0.53 AA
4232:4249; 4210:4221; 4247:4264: -0.08 AA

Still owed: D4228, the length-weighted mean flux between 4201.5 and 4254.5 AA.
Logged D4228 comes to 7.74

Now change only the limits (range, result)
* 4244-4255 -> 7.71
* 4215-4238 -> 7.66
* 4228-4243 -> 7.77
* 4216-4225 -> 7.69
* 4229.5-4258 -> 7.77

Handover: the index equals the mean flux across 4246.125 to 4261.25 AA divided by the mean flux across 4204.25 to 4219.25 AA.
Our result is 1.0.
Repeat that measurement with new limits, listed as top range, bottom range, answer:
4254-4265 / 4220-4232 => 1.04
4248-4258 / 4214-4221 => 0.98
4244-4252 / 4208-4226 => 0.99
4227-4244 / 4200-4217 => 0.99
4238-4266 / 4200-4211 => 0.99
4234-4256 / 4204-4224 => 0.99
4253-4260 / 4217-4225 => 1.01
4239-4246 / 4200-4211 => 1.01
